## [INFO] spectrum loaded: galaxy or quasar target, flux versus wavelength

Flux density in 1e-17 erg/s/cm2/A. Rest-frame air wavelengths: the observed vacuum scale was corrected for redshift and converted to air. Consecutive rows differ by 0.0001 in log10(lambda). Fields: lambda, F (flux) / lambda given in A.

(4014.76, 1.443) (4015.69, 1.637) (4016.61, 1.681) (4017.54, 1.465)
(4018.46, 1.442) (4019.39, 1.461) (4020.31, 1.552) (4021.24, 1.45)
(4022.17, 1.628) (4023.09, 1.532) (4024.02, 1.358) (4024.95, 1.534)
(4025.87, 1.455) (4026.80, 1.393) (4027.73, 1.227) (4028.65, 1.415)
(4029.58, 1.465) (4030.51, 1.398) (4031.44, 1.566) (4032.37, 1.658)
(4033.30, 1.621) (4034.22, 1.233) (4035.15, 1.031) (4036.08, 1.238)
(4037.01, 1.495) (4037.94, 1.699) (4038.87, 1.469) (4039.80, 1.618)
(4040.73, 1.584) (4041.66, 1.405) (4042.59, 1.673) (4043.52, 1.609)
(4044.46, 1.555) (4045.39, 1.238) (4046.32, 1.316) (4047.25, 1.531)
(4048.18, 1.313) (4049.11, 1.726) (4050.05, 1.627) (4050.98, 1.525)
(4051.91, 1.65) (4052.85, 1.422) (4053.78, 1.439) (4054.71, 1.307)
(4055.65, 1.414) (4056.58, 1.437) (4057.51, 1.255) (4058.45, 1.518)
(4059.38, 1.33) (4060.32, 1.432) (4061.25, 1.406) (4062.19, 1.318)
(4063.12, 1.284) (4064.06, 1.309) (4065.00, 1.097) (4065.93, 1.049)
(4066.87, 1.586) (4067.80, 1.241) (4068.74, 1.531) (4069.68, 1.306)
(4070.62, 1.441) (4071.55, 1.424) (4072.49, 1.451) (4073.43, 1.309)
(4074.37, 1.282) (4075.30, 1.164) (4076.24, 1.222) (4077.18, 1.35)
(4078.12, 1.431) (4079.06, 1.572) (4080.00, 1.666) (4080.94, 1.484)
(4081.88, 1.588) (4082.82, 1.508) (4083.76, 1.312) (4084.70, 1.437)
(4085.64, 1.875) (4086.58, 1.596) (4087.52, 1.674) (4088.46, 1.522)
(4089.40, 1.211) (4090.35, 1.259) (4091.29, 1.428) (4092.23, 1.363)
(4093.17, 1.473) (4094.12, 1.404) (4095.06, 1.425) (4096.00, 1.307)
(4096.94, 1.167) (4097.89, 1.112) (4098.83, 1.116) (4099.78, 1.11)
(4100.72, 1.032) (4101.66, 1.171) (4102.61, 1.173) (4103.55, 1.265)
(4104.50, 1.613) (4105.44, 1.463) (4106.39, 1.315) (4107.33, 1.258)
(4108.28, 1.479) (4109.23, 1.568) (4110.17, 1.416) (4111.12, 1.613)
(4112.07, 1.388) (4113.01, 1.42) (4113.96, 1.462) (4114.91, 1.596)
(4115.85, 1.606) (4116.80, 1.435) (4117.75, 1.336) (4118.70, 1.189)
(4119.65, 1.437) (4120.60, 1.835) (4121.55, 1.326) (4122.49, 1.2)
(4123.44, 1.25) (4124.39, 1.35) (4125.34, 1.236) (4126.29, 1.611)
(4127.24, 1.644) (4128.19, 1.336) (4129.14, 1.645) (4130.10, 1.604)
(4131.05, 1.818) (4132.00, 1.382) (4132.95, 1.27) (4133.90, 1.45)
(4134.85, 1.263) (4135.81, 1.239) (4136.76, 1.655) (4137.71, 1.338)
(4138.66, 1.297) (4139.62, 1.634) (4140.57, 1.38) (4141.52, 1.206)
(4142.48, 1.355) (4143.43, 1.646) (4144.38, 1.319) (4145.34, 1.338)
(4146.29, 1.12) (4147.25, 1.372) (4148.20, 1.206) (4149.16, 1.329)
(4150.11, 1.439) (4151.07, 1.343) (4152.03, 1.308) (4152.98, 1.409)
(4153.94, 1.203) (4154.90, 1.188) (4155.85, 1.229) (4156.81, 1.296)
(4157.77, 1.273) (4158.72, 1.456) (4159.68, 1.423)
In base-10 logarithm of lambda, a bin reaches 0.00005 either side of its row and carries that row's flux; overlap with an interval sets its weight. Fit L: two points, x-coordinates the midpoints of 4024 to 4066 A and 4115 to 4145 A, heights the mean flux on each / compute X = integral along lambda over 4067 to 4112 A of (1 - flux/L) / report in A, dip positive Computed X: 1.4 A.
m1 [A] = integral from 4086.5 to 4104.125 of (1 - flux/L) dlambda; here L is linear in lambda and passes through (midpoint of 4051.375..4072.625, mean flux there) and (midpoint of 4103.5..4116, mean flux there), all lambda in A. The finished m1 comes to 1.67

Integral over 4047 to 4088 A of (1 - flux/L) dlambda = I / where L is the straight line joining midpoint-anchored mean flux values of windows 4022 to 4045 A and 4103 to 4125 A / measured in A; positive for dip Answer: 0.7 A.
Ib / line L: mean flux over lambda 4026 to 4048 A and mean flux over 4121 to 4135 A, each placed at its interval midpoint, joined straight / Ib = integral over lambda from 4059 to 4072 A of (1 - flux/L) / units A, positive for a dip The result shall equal 0.96 A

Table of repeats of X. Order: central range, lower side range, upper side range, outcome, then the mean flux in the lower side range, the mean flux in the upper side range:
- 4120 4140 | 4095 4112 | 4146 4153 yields -2.03 A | 1.31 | 1.31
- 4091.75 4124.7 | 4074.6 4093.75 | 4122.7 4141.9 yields 1.80 A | 1.45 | 1.43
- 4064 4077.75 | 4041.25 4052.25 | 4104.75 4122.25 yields 1.59 A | 1.51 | 1.45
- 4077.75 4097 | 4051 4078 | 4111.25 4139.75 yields -1.08 A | 1.36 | 1.44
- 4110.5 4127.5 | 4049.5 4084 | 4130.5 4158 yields -0.84 A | 1.4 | 1.36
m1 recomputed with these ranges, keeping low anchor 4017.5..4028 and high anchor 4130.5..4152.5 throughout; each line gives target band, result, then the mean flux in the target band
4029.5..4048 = -0.2 A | 1.47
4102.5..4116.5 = -0.5 A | 1.45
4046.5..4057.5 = -0.3 A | 1.48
